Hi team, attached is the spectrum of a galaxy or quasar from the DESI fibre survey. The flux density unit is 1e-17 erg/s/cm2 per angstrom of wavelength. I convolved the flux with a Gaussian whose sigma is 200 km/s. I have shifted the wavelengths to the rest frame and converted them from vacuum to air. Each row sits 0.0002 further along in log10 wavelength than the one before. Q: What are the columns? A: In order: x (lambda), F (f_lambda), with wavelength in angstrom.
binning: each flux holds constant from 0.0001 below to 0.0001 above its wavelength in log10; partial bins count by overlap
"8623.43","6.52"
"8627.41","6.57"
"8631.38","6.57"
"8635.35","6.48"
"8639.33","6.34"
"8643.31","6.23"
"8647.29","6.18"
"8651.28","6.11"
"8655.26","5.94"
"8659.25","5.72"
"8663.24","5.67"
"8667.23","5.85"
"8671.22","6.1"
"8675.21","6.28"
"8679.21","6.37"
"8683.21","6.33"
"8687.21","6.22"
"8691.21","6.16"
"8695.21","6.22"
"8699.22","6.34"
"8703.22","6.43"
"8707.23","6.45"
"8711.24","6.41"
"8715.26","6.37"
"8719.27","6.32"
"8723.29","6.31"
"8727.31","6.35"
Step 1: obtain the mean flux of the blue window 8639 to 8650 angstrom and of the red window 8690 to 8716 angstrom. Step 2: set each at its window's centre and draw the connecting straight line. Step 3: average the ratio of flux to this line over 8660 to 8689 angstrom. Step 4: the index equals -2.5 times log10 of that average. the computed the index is 0.033 mag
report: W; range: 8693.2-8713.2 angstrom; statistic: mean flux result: 6.37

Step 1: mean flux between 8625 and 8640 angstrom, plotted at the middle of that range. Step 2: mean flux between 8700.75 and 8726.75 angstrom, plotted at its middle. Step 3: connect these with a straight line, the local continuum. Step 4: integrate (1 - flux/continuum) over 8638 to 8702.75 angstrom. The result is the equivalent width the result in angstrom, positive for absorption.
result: 3.13 angstrom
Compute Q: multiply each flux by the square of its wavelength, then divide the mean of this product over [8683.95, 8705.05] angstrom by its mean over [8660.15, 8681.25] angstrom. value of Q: 1.05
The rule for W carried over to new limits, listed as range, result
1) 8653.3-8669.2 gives 5.79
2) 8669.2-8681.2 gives 6.25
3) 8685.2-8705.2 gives 6.28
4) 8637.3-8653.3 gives 6.21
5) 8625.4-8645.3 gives 6.44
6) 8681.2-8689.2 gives 6.27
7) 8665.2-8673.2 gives 5.98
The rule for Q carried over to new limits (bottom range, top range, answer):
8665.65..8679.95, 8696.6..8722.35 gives 1.05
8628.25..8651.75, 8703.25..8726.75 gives 1.02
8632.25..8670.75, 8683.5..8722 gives 1.05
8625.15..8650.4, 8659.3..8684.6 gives 0.96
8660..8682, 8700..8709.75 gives 1.07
